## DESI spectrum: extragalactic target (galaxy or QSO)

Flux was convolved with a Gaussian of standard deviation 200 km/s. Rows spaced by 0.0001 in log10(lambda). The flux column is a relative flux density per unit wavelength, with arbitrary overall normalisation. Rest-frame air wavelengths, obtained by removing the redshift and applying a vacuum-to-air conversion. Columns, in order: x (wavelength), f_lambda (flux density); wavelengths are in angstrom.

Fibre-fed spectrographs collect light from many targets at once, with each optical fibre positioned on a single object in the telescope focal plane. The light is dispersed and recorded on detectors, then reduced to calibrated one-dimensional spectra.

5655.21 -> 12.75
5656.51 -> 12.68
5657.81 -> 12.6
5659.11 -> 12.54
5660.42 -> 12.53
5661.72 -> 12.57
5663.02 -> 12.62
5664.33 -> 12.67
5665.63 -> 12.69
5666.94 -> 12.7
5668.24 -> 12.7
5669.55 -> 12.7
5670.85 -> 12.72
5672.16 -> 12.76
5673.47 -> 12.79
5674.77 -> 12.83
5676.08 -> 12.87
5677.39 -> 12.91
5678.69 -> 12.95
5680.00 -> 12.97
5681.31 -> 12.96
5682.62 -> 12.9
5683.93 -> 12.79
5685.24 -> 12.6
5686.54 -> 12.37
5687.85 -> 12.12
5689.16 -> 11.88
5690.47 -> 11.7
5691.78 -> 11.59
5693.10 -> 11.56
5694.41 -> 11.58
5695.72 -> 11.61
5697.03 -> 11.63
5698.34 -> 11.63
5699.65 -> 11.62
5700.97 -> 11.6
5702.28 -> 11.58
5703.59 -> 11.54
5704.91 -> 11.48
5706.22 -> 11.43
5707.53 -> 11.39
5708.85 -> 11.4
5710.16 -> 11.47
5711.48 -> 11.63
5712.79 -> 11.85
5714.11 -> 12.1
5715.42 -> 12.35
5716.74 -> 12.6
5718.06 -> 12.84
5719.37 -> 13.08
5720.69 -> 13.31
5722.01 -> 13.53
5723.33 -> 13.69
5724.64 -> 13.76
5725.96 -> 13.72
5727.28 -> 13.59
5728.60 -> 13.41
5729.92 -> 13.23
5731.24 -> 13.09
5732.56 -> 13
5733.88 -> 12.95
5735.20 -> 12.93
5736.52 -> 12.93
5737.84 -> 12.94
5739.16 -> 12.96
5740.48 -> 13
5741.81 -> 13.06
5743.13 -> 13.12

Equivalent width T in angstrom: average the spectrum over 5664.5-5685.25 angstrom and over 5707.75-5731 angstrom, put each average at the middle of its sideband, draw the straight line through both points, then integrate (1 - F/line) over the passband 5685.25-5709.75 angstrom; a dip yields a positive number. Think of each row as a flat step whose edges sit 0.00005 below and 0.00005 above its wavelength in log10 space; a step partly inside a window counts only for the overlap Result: 2.1 angstrom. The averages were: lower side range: 12.8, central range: 11.7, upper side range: 12.8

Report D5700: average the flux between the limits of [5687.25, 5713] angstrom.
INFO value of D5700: 11.6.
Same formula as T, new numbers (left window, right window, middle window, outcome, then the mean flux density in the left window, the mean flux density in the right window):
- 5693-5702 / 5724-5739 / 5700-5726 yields 0.17 angstrom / 11.6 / 13.2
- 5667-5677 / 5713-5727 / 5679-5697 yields 0.94 angstrom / 12.8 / 13.1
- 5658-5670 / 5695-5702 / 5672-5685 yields -0.71 angstrom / 12.6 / 11.6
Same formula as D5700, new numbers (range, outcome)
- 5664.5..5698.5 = 12.4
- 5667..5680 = 12.8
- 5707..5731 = 12.7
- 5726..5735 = 13.2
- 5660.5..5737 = 12.5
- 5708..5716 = 11.8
